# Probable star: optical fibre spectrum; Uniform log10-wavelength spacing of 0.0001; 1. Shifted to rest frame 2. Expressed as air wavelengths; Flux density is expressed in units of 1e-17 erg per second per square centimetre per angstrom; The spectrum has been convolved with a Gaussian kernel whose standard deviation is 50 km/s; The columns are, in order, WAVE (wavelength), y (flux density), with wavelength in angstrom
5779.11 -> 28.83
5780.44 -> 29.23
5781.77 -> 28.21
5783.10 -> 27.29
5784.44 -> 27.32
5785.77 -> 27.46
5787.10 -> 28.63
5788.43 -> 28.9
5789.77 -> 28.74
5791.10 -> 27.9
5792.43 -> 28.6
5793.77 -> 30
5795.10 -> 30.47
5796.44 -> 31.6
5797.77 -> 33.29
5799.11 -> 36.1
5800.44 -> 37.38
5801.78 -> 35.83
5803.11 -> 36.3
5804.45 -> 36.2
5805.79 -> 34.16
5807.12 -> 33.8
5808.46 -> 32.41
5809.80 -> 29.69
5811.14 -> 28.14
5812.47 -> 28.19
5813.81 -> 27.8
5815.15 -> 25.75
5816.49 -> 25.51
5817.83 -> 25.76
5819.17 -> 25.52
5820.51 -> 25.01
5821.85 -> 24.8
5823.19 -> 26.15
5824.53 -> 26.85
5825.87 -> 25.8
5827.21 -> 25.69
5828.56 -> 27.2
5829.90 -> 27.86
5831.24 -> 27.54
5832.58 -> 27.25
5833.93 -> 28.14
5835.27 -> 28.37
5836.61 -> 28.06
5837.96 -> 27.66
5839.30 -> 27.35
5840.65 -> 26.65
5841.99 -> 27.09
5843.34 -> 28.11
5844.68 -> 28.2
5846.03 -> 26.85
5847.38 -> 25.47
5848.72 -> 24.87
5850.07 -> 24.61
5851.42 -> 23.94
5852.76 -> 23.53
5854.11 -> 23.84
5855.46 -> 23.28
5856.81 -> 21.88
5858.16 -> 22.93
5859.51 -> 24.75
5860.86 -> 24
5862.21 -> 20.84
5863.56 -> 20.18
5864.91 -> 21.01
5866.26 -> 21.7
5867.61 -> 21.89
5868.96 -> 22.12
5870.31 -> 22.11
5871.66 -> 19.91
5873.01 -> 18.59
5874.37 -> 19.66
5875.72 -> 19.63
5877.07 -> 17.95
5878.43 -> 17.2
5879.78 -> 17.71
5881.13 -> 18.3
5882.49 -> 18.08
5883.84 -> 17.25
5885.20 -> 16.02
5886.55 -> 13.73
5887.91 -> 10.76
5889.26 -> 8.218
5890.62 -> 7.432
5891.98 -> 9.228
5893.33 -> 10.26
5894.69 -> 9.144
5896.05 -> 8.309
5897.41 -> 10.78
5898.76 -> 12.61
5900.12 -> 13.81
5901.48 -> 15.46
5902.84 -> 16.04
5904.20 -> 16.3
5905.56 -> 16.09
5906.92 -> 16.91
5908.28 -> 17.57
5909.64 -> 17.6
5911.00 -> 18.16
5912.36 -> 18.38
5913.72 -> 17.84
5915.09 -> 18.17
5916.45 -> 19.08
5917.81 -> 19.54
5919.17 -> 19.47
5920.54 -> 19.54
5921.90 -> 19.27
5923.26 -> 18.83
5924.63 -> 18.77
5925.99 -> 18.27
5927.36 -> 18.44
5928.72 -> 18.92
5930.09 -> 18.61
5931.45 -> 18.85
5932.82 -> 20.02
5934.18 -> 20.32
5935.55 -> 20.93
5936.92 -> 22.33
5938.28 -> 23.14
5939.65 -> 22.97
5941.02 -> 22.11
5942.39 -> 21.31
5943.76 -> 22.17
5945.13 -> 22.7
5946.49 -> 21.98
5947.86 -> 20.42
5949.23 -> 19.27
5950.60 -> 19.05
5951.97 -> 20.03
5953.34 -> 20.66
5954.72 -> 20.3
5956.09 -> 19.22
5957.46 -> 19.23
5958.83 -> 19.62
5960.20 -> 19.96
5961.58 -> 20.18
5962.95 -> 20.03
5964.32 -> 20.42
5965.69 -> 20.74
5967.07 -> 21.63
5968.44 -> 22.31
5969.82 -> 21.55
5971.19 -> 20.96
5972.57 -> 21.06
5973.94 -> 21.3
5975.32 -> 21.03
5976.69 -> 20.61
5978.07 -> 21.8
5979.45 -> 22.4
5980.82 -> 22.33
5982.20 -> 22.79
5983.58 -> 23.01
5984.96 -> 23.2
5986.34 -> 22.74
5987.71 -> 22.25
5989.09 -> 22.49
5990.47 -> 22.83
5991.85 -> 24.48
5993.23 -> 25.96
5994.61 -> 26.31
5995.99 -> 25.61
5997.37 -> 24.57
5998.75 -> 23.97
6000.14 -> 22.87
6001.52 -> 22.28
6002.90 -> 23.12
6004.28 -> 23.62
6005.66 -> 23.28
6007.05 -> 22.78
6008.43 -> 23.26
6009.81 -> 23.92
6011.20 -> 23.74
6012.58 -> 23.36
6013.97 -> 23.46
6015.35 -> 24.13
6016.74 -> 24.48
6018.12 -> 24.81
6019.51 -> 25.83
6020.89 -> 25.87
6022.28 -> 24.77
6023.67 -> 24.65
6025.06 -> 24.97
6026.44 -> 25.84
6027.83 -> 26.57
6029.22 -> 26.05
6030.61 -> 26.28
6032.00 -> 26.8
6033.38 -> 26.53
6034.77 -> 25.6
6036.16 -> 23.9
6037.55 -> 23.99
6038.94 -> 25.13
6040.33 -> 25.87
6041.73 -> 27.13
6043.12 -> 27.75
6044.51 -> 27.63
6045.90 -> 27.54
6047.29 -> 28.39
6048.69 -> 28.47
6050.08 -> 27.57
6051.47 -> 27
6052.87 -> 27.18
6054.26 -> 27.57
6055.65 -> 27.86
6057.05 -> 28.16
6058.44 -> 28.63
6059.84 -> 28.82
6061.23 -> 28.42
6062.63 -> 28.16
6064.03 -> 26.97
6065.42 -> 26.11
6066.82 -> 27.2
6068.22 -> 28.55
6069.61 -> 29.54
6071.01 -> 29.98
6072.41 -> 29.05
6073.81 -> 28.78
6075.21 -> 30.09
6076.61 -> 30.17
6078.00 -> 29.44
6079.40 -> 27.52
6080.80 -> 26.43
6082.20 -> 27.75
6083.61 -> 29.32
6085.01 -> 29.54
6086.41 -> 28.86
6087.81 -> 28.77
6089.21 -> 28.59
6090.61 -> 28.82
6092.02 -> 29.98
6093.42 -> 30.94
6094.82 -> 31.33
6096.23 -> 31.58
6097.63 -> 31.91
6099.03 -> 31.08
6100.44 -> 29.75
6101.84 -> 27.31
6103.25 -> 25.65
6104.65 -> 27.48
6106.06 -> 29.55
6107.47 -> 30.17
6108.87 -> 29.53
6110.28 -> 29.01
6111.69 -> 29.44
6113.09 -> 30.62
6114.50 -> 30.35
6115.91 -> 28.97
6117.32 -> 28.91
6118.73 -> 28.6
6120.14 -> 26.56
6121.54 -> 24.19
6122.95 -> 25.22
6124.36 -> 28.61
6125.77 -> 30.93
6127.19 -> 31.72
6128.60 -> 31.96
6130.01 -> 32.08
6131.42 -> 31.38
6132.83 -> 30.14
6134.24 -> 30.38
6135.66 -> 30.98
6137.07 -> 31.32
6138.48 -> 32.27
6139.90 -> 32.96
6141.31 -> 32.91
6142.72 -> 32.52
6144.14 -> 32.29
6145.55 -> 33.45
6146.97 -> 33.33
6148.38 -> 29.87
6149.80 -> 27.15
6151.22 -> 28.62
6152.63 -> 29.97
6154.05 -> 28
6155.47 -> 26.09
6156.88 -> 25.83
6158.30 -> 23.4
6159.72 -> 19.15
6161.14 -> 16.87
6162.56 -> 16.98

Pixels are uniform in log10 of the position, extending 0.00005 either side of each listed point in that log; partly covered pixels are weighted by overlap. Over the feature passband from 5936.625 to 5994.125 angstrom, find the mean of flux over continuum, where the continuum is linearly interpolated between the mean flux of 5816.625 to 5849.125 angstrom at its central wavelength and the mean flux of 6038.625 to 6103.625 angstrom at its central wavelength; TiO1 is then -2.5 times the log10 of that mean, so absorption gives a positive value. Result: 0.27 mag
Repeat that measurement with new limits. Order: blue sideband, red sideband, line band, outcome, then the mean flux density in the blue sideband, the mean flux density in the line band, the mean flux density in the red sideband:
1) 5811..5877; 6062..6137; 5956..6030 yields 0.19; 24.8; 23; 29.2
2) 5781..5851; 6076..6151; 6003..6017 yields 0.24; 28.7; 23.6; 29.8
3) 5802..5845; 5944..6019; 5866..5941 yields 0.41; 28.3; 17.3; 22.2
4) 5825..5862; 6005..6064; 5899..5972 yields 0.31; 25.9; 19.5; 26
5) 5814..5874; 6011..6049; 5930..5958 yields 0.21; 24.9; 20.8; 25.7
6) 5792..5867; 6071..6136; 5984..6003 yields 0.20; 27.5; 23.8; 29.3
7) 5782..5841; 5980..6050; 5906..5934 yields 0.39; 29.1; 18.6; 24.8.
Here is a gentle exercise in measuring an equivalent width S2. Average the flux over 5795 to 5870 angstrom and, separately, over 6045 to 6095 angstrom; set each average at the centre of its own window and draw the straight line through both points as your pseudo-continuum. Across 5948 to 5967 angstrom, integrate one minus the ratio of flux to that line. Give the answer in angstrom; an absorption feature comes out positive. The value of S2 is 5.4 angstrom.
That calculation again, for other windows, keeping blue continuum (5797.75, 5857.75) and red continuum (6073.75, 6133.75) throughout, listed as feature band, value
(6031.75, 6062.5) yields 2.0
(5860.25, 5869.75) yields 2.2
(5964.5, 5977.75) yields 3.4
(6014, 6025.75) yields 1.6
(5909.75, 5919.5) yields 3.4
